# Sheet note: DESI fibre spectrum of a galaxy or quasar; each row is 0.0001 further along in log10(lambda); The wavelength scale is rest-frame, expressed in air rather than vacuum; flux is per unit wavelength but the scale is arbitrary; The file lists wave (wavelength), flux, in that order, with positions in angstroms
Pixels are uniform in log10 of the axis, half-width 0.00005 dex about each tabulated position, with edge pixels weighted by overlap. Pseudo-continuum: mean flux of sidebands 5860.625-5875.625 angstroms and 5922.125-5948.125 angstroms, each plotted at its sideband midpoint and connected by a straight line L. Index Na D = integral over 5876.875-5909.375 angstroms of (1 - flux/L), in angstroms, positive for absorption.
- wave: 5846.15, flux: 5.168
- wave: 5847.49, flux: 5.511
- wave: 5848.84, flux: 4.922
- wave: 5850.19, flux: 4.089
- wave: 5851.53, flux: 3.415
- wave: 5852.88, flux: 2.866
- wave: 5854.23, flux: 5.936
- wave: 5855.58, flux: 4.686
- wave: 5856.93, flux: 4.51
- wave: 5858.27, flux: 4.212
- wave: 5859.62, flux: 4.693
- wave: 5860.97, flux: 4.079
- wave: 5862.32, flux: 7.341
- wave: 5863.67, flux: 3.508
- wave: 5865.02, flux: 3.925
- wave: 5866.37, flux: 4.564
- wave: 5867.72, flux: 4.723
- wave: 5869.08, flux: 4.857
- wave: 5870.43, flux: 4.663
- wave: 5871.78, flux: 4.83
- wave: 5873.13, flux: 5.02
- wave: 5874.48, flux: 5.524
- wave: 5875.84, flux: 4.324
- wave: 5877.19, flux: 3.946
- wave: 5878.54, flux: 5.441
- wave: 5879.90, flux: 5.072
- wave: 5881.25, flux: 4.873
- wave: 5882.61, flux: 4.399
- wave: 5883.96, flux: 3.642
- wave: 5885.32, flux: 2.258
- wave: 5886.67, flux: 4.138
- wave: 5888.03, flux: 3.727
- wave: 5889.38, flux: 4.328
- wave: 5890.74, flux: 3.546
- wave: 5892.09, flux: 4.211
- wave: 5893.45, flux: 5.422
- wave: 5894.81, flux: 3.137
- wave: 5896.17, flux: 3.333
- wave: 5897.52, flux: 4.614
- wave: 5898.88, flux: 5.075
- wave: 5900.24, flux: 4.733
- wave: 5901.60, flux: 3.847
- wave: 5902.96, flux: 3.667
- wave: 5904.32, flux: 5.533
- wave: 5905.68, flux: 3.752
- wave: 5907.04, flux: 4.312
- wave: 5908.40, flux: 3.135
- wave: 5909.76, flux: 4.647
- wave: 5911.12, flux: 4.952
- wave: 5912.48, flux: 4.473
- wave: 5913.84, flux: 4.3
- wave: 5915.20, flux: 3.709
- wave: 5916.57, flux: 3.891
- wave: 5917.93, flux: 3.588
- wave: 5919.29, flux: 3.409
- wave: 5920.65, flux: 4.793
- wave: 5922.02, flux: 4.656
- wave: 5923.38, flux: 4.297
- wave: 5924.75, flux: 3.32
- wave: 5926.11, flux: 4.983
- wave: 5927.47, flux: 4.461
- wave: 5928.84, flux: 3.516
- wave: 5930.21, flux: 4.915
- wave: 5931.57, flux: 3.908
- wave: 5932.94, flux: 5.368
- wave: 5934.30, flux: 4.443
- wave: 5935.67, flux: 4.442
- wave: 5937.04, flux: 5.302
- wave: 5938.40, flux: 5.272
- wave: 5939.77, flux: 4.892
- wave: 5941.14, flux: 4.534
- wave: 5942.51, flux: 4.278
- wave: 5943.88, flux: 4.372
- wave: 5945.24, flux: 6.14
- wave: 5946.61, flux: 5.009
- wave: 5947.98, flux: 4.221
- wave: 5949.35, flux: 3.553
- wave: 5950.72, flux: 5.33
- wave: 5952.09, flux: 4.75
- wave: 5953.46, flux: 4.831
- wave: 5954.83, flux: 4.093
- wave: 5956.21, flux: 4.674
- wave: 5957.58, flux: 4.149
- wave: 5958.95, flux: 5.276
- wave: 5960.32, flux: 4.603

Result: 3.9 angstroms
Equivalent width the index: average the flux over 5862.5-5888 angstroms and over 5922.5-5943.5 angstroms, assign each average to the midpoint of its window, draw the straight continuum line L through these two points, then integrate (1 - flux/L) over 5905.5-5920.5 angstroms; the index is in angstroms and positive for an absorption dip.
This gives 1.5 angstroms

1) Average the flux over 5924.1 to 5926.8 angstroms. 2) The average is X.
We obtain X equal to 4.18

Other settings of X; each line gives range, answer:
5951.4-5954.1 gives 4.79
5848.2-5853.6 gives 3.83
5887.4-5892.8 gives 3.97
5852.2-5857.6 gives 4.5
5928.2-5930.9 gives 4.23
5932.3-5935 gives 4.9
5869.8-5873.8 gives 4.84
